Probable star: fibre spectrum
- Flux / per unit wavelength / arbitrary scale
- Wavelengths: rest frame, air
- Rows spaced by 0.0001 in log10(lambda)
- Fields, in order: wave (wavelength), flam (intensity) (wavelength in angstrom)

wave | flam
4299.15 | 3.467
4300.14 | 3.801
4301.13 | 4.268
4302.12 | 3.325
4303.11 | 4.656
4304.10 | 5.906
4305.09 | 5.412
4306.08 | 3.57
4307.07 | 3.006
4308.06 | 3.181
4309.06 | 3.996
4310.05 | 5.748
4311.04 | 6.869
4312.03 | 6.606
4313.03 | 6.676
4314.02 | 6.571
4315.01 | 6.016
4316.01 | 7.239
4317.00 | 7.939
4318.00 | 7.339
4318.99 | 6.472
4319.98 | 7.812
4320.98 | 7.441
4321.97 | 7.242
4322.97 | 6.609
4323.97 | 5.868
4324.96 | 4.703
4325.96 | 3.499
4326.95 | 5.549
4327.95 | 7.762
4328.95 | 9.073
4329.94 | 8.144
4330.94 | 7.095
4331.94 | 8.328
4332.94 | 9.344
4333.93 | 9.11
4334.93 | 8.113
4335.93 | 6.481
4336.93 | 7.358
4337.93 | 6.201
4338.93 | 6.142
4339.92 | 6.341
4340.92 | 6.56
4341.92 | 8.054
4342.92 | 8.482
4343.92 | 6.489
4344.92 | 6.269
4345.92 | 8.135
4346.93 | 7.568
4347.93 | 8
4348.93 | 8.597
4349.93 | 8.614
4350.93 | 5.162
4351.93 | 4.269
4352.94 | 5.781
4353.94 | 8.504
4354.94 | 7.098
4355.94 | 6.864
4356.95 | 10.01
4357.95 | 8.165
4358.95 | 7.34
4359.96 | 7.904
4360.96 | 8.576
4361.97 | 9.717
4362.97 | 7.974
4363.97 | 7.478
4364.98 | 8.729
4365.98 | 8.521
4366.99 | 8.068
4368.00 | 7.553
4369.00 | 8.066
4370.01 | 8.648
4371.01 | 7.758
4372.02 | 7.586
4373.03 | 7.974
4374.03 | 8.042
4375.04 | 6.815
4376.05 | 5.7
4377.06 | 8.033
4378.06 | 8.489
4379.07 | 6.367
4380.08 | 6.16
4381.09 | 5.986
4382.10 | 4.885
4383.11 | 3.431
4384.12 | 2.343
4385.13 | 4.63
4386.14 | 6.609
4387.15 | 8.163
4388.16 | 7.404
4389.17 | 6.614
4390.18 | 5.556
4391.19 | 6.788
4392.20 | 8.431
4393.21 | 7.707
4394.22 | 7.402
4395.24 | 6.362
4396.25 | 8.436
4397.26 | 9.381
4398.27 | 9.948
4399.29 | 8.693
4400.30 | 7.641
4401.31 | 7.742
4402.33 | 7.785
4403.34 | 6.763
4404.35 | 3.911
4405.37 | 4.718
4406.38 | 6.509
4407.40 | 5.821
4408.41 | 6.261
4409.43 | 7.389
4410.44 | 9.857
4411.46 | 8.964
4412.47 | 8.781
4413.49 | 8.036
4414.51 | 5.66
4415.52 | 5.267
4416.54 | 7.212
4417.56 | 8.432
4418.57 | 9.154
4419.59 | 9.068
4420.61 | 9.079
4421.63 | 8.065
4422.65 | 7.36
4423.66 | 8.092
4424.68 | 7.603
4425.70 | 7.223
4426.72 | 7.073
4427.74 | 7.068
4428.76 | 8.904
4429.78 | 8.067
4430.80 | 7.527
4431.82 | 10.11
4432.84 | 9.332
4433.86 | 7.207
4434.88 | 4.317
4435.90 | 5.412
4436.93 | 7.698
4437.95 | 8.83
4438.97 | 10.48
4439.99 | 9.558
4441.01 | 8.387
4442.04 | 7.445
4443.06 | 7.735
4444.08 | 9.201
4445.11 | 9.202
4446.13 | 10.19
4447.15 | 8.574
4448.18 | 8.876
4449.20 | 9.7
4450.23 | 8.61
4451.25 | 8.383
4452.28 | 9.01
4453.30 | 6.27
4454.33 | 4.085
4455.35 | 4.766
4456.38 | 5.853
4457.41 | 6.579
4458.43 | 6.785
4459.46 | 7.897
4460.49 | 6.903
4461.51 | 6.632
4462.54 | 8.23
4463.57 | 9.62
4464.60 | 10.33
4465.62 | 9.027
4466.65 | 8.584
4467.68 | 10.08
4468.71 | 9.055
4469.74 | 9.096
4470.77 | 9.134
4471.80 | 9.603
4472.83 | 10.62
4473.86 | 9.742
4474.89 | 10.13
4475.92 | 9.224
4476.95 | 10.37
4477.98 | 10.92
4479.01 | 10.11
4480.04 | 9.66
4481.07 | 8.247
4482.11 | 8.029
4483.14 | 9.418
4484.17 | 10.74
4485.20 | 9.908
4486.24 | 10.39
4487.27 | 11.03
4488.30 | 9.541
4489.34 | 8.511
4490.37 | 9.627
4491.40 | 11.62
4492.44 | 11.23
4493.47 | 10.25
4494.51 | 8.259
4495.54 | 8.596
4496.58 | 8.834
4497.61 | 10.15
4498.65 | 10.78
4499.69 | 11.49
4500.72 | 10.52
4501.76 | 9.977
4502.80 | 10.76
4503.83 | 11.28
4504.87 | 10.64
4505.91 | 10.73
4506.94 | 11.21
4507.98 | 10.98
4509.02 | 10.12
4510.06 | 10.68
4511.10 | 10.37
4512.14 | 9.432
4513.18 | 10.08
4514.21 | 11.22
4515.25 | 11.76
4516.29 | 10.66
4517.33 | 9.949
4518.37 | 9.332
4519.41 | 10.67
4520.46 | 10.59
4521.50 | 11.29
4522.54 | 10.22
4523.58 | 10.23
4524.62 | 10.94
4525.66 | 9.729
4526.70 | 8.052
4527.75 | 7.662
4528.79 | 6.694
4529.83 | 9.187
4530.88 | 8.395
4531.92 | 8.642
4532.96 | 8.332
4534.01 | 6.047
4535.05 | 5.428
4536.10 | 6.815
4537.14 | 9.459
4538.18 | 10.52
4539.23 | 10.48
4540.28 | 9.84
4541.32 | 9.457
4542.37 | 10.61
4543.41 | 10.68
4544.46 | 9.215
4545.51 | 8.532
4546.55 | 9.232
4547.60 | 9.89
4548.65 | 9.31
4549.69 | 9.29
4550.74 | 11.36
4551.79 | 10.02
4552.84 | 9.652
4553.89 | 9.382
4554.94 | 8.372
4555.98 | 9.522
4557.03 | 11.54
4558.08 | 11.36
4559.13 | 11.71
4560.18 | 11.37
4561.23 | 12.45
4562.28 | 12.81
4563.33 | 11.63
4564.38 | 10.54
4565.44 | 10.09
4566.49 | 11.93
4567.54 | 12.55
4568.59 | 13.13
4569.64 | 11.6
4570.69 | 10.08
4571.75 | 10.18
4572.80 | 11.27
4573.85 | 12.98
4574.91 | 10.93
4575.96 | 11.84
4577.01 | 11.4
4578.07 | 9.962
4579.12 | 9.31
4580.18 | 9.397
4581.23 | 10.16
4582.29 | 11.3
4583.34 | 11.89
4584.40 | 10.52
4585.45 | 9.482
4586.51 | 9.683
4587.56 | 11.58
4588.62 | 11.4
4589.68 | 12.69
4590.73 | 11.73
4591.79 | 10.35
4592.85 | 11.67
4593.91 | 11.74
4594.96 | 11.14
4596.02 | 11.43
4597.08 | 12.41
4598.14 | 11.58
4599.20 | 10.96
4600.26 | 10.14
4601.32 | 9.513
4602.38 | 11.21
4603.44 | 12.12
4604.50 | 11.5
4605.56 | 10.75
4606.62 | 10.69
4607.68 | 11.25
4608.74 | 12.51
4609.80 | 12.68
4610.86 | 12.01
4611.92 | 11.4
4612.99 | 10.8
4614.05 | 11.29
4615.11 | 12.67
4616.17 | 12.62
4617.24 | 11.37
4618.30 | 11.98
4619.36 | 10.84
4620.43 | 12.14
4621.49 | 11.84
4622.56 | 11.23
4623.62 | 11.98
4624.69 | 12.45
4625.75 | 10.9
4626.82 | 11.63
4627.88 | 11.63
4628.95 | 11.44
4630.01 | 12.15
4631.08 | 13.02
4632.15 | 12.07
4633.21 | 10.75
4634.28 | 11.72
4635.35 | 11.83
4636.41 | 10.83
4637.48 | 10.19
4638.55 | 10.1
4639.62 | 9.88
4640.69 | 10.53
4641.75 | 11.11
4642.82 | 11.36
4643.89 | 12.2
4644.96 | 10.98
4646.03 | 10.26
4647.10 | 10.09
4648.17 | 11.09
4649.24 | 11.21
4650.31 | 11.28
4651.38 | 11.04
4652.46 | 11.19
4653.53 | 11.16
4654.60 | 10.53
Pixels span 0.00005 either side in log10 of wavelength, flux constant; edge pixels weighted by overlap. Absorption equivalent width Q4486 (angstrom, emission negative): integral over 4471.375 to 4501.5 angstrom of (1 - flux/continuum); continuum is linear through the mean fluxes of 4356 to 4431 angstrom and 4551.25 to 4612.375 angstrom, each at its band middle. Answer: -2.2 angstrom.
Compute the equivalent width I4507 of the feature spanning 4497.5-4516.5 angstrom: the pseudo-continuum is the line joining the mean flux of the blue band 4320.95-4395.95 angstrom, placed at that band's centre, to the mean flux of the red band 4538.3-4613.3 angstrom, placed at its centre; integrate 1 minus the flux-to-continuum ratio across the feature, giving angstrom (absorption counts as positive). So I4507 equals -1.9 angstrom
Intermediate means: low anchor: 7.16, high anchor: 10.9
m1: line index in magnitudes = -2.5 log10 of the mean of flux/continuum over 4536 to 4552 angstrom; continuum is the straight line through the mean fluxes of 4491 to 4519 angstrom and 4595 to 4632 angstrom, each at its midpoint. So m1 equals 0.11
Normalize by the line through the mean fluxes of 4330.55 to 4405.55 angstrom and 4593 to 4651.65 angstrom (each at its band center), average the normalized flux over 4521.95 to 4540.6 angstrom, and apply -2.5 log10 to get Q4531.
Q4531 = 0.14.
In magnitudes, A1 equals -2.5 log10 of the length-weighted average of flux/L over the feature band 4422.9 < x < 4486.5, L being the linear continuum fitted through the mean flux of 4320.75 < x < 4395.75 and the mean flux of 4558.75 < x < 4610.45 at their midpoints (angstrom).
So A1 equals 0.06 mag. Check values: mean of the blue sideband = 7.16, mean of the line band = 8.47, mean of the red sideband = 11.3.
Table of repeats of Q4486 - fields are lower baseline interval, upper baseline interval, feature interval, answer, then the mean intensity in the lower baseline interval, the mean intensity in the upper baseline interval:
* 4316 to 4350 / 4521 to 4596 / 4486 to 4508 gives -1.94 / 7.24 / 10.3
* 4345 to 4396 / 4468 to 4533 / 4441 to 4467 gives 2.92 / 7.21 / 9.93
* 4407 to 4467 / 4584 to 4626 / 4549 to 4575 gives -1.24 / 7.9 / 11.4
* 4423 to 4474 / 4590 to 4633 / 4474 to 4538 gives -2.93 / 8.16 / 11.6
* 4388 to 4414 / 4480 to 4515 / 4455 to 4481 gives 1.57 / 7.42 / 10.1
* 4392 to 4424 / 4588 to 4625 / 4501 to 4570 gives 0.29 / 7.61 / 11.5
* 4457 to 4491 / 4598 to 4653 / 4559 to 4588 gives -1.41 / 9.23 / 11.3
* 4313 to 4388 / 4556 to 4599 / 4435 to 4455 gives 1.51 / 7.16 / 11.2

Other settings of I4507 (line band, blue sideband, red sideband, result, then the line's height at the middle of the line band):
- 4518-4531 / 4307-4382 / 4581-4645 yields 0.6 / 9.98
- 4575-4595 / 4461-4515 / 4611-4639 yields 0.3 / 11.1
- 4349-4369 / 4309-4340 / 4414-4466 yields -1.5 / 7.2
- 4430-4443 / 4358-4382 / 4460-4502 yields 1.2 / 8.84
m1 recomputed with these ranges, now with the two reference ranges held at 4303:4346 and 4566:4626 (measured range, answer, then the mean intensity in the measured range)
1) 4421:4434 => 0.051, 8.01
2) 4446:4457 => 0.164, 7.56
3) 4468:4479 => -0.070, 9.81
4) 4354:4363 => -0.146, 8.21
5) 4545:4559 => 0.075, 9.86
